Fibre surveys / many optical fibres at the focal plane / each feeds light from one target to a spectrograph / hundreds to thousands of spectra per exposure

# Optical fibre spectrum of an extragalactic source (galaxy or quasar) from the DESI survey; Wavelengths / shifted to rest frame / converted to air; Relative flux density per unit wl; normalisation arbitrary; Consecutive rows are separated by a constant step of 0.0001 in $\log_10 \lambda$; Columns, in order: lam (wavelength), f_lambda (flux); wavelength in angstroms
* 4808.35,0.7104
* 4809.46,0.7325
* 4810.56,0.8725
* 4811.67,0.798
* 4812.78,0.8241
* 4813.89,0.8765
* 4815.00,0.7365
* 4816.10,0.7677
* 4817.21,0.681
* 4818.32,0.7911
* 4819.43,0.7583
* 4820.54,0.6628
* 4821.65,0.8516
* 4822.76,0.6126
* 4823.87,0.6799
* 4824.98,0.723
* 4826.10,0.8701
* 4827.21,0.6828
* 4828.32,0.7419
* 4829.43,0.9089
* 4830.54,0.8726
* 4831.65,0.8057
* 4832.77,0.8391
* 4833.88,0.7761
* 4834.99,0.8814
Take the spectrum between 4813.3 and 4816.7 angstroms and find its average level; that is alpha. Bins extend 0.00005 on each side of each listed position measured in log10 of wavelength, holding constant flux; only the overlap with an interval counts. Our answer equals 0.794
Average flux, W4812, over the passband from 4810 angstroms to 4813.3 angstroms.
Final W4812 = 0.832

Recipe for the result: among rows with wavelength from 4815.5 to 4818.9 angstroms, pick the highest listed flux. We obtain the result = 0.7911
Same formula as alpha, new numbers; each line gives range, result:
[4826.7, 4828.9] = 0.716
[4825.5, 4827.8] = 0.773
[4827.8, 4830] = 0.829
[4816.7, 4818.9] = 0.737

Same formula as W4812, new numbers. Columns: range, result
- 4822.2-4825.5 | 0.672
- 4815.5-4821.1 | 0.733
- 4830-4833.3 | 0.838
